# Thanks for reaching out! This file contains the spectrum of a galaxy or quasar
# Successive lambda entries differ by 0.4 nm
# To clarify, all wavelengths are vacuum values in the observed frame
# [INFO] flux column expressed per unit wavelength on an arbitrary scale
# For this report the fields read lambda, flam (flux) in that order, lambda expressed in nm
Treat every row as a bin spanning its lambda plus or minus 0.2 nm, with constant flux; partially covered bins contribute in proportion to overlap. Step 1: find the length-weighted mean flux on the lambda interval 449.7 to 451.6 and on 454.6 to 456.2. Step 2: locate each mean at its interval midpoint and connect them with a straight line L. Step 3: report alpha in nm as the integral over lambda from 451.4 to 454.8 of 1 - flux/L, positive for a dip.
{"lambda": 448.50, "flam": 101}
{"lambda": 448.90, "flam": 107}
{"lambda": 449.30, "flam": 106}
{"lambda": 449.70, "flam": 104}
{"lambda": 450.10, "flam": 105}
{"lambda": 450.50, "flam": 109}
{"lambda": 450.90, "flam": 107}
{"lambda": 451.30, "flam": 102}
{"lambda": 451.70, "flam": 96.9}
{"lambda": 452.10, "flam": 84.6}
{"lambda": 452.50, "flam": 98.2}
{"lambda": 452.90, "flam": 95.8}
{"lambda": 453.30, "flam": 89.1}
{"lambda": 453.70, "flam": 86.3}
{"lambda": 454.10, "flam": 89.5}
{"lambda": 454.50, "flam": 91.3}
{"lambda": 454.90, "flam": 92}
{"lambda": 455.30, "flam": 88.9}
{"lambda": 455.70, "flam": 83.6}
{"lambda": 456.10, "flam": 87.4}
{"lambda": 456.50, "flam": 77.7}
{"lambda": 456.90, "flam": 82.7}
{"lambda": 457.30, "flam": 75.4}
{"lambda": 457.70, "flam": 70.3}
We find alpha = 0.16 nm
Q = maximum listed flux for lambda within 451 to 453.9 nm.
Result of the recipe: 102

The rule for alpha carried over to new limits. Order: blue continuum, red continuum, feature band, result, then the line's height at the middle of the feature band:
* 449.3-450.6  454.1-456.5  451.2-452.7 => 0.06 nm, 99.1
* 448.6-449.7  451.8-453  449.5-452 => -0.10 nm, 99.3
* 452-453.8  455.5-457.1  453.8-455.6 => -0.06 nm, 86.9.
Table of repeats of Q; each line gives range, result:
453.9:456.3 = 92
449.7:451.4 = 109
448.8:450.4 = 107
